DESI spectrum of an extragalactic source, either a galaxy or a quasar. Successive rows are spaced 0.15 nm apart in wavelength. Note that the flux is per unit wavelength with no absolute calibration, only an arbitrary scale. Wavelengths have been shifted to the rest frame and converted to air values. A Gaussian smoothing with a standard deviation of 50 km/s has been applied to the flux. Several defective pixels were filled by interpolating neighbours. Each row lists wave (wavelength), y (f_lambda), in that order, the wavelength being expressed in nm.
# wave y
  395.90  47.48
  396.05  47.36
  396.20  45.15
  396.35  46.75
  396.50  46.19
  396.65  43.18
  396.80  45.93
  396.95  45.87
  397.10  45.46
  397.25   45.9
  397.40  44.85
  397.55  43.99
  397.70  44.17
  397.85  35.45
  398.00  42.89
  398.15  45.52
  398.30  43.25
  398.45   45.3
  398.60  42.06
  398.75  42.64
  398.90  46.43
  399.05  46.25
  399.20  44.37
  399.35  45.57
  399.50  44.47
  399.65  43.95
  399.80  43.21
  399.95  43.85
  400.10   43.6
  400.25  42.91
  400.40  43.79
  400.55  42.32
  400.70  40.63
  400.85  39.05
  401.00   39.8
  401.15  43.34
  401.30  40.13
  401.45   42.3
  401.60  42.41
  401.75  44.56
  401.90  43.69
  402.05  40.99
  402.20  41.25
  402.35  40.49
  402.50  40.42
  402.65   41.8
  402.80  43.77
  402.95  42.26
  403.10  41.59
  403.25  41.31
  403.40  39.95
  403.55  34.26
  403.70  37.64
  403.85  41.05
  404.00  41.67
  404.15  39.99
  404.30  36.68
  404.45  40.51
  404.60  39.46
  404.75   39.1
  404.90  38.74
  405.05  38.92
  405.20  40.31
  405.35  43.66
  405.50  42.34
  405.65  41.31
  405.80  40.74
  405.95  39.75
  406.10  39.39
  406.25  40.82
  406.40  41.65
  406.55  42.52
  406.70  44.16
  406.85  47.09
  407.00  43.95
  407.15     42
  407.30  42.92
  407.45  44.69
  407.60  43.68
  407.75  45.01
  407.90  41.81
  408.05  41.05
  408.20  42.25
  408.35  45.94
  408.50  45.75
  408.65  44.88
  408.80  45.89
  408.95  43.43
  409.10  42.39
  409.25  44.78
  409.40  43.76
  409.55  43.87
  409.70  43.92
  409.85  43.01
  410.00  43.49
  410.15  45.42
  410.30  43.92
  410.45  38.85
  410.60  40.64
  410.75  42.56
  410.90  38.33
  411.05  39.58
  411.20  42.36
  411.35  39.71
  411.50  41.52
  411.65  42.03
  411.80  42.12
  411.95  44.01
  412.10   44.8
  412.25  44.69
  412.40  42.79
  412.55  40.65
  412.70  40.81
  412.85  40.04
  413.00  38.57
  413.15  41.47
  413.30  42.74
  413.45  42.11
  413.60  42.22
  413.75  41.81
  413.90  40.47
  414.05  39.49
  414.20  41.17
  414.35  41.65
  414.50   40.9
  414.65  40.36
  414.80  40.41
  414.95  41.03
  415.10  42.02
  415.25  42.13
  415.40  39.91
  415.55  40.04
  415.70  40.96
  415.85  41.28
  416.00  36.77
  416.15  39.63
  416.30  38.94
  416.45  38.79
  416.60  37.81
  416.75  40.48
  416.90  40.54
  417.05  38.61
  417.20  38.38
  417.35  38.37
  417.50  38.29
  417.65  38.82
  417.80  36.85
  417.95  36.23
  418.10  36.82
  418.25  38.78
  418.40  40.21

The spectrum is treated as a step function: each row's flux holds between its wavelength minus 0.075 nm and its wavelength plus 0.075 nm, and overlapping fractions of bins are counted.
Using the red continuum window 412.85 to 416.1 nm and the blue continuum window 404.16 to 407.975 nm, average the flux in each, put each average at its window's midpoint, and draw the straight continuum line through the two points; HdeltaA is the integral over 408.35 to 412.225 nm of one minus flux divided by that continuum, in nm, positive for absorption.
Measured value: -0.161 nm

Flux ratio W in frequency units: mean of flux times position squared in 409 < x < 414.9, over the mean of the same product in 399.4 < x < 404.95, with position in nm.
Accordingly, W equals 1.1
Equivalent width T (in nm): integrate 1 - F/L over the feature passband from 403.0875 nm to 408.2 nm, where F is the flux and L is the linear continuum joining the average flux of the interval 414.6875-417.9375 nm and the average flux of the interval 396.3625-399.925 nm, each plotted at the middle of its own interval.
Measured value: 0.13 nm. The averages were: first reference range 44.3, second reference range 39.5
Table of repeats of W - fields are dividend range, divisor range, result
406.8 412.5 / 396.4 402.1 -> 1.04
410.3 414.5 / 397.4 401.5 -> 1.03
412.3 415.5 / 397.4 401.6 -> 1.03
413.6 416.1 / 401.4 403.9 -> 1.05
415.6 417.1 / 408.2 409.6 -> 0.92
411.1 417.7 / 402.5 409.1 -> 1.02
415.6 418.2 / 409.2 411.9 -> 0.95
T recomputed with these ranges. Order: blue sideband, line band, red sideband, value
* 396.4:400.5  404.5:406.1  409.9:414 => 0.09 nm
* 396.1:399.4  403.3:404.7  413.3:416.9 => 0.13 nm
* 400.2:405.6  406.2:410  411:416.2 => -0.24 nm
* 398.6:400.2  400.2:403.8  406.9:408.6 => 0.23 nm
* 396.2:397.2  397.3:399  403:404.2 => 0.03 nm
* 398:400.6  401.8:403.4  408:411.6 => 0.07 nm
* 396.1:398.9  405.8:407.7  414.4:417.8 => -0.03 nm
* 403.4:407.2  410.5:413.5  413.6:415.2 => -0.05 nm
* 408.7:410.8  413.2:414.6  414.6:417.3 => -0.01 nm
